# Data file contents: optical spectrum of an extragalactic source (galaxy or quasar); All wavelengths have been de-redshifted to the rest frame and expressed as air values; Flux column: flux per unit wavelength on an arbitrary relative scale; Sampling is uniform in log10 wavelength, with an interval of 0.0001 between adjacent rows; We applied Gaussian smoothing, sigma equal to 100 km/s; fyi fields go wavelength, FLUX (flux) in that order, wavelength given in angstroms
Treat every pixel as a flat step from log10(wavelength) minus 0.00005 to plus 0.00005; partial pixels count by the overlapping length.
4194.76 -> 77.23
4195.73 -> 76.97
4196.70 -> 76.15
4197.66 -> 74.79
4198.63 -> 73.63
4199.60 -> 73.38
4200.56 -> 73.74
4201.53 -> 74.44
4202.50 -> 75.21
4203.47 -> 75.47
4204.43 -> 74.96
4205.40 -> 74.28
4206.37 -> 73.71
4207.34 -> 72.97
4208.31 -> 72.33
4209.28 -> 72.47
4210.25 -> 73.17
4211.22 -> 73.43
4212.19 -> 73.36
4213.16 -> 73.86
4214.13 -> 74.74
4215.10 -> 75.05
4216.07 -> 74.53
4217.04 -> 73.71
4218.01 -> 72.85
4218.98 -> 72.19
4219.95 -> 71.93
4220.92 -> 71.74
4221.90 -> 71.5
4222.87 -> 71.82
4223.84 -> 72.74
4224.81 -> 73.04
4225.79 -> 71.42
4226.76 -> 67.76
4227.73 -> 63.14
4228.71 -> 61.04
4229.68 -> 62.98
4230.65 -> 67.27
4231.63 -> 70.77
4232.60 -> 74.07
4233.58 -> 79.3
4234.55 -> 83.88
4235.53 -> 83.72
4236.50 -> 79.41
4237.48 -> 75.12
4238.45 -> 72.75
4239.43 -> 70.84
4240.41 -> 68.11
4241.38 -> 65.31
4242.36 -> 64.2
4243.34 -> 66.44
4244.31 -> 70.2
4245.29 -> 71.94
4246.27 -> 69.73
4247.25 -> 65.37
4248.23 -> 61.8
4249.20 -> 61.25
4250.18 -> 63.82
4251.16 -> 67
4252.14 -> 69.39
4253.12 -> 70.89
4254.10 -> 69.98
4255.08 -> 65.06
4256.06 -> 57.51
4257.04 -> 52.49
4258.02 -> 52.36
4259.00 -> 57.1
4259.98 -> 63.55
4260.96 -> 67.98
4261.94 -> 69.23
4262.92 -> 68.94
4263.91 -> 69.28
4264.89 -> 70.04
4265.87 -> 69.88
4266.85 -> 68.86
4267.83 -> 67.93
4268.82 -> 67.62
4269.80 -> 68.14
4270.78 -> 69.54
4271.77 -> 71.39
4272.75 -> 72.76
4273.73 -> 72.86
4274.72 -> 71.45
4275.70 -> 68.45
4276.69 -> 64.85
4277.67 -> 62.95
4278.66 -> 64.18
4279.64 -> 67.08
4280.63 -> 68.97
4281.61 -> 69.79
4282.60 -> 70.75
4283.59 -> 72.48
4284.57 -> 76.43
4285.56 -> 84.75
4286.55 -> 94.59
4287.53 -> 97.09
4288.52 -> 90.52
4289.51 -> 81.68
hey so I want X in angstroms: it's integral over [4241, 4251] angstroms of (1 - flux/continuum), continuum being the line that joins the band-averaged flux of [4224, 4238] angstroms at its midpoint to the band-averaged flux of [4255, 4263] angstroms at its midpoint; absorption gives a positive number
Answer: 0.04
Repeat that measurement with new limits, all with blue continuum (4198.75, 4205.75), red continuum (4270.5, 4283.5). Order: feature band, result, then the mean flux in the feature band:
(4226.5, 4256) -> 1.0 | 69.3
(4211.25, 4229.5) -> 0.4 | 71.4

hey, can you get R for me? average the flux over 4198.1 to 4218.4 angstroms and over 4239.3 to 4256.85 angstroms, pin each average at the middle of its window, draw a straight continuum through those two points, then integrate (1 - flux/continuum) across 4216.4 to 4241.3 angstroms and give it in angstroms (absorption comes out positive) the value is -0.8 angstroms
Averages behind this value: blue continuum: 73.9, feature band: 72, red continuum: 66.3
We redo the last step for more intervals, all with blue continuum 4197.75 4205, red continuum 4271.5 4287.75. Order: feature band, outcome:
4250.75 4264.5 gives 1.72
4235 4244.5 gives 0.28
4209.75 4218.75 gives 0.05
